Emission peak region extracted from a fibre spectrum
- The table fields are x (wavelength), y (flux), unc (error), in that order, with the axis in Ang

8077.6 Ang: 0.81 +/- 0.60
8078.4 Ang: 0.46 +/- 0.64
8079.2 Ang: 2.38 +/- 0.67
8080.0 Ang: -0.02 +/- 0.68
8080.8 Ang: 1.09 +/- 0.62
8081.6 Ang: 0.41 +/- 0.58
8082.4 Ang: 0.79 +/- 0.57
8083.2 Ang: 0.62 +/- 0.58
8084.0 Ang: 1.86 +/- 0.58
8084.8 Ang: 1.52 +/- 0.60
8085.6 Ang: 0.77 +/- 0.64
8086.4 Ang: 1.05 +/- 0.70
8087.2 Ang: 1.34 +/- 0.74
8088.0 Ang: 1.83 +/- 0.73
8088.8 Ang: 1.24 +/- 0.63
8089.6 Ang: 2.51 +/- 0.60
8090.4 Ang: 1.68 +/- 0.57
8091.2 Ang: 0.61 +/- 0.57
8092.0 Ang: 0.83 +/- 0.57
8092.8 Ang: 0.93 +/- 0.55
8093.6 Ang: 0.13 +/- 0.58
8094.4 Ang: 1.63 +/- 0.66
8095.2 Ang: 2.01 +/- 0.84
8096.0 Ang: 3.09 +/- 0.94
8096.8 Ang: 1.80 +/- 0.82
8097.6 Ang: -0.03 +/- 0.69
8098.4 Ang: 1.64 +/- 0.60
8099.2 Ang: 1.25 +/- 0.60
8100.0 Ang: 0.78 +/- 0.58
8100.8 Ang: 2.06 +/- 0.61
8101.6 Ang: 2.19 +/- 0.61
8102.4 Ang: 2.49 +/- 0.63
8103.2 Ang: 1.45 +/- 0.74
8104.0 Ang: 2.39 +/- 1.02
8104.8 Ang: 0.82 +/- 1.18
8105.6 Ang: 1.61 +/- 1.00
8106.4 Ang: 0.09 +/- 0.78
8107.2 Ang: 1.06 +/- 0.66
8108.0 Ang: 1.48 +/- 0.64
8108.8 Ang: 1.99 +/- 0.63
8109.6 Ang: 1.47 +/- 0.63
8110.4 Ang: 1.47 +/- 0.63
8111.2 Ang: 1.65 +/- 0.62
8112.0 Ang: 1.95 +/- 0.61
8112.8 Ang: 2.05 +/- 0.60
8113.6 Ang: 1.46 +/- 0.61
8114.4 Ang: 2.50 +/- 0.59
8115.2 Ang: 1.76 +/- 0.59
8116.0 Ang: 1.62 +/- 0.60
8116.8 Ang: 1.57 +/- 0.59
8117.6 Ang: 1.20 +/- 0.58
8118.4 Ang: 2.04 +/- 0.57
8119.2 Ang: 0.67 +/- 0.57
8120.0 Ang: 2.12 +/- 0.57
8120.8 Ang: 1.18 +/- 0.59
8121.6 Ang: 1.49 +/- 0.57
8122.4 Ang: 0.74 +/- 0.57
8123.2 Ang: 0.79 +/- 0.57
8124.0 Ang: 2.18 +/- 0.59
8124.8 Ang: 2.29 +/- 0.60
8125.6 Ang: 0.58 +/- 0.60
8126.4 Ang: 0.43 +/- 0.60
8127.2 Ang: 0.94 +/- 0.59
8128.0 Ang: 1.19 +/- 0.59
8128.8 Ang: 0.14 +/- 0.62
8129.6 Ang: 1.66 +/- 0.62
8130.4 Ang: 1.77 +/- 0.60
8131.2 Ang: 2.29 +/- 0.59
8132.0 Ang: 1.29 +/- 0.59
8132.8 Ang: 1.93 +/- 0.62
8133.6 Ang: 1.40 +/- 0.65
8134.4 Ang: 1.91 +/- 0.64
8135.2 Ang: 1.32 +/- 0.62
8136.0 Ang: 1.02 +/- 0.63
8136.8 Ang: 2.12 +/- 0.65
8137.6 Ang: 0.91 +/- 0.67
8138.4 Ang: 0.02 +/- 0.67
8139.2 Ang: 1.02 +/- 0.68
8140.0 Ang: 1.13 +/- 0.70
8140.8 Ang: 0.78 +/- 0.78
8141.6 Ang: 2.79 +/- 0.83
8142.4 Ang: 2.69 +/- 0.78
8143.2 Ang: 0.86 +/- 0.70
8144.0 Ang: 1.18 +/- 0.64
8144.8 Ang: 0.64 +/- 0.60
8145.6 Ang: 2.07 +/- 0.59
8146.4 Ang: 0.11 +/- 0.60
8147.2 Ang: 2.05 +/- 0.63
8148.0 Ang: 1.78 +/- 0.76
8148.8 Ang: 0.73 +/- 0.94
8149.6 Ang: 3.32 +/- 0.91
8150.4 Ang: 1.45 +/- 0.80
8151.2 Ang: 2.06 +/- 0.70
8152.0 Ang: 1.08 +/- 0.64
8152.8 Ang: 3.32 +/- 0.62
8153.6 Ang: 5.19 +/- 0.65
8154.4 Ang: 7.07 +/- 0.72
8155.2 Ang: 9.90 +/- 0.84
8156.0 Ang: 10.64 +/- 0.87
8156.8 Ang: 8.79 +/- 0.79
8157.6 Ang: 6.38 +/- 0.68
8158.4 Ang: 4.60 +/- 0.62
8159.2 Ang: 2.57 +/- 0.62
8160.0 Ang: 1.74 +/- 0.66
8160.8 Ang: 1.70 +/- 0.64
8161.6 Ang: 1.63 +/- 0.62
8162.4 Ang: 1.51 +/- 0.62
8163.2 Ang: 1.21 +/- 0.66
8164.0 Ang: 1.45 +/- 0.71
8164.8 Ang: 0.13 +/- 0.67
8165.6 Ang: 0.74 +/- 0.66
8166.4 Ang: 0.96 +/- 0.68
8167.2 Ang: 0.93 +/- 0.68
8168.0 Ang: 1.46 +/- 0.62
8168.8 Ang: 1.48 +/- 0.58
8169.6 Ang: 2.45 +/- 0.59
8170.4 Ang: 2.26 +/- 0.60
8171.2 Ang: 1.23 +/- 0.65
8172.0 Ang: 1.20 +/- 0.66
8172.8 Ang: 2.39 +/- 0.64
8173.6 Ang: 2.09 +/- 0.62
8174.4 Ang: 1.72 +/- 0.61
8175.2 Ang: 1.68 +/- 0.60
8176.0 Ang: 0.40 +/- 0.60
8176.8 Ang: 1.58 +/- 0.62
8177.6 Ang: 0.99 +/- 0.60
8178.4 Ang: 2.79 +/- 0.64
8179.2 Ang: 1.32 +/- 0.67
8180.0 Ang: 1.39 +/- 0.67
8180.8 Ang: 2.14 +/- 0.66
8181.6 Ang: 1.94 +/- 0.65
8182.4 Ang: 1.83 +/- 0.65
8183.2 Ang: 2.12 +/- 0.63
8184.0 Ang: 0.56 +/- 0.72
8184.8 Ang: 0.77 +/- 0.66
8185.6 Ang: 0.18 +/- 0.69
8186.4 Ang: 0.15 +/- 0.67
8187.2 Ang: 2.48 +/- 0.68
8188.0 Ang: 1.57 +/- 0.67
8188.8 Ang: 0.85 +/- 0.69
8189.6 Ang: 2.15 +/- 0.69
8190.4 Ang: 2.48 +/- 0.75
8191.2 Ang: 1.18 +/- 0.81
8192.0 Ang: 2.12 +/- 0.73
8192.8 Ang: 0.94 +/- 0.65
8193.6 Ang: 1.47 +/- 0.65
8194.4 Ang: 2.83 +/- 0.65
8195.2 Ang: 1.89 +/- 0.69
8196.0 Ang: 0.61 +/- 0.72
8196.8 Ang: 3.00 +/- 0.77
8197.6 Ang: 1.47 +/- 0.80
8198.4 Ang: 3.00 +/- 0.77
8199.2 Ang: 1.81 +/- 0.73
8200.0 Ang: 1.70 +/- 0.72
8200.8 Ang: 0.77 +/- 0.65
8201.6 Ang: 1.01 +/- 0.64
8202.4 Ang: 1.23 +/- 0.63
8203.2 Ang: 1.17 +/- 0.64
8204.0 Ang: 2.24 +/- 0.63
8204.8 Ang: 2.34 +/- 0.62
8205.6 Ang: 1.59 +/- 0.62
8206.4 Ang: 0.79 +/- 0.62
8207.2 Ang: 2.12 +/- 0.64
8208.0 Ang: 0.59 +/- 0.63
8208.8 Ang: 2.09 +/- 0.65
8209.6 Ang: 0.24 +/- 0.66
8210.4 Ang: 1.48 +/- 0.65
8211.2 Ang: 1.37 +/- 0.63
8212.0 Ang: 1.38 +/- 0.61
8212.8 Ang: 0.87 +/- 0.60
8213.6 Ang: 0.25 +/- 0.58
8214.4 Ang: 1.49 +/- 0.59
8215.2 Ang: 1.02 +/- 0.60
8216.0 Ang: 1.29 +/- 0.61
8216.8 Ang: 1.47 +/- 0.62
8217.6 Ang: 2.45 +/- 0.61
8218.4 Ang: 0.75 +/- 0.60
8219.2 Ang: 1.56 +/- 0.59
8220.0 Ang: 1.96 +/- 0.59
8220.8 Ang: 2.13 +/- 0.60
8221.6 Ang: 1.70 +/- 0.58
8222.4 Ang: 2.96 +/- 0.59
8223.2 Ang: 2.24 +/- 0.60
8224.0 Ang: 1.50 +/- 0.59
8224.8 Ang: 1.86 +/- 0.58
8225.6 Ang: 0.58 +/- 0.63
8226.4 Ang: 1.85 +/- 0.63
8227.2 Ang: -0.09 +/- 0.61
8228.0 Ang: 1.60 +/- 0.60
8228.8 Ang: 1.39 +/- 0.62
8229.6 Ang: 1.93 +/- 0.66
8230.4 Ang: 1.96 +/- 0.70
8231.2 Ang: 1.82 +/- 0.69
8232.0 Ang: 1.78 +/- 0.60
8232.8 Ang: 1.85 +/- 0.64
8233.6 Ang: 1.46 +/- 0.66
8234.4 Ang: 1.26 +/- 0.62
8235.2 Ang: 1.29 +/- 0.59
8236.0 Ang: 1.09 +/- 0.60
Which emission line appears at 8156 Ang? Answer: H-gamma 4340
